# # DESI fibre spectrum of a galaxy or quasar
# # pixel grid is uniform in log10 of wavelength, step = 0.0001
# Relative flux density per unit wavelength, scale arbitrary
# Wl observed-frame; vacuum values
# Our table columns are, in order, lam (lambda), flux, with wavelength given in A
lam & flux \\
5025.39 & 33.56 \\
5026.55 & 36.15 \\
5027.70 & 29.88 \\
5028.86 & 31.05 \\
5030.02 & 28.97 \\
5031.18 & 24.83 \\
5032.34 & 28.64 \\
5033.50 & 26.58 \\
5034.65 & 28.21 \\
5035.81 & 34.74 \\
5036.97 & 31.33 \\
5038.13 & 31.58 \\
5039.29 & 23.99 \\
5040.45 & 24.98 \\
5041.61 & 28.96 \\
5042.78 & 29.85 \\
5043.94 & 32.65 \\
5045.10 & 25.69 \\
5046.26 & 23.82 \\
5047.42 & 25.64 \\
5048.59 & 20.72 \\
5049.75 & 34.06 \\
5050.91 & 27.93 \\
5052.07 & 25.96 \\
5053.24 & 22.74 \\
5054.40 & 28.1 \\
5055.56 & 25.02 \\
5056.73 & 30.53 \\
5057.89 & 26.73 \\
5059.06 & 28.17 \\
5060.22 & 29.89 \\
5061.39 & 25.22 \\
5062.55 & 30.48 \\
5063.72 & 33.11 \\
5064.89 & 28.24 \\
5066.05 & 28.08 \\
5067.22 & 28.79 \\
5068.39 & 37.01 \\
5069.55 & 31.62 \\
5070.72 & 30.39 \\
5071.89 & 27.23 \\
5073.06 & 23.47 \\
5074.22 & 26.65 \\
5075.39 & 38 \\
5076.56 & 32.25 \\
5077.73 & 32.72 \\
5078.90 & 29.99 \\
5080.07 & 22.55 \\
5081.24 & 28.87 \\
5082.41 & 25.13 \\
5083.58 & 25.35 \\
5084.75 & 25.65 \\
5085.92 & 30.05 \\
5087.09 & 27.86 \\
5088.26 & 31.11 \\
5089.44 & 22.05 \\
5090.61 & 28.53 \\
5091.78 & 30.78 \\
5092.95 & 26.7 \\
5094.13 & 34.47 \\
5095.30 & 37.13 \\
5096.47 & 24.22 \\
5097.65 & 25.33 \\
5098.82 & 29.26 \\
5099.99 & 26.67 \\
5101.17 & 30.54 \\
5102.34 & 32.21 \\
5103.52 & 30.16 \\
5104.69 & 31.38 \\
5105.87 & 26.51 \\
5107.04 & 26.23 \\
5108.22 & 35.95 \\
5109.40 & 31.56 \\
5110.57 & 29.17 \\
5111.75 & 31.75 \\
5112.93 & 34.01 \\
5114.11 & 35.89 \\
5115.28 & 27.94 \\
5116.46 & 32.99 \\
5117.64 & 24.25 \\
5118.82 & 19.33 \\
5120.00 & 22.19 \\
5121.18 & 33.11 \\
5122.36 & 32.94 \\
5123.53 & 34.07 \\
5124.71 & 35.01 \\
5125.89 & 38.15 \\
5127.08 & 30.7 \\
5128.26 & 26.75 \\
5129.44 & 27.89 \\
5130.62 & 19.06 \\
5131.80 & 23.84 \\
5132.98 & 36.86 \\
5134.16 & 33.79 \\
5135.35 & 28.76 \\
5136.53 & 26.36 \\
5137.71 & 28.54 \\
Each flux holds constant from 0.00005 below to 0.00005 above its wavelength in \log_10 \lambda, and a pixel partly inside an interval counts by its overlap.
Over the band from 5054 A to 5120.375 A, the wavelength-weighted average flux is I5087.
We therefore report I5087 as 29.1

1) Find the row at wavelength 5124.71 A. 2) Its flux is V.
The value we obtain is 35.01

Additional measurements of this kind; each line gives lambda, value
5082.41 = 25.13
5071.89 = 27.23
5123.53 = 34.07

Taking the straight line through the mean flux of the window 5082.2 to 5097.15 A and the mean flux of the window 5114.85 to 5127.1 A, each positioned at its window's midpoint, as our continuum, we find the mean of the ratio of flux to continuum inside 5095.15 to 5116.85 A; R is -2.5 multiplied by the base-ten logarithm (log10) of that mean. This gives -0.04 mag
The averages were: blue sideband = 28.4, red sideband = 30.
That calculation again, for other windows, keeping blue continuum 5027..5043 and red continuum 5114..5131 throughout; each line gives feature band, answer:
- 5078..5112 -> 0.01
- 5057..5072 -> -0.03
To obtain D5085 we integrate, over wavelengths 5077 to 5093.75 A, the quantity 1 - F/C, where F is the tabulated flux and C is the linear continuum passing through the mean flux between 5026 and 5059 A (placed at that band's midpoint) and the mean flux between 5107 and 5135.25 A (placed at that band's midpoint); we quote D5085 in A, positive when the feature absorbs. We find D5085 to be 0.85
